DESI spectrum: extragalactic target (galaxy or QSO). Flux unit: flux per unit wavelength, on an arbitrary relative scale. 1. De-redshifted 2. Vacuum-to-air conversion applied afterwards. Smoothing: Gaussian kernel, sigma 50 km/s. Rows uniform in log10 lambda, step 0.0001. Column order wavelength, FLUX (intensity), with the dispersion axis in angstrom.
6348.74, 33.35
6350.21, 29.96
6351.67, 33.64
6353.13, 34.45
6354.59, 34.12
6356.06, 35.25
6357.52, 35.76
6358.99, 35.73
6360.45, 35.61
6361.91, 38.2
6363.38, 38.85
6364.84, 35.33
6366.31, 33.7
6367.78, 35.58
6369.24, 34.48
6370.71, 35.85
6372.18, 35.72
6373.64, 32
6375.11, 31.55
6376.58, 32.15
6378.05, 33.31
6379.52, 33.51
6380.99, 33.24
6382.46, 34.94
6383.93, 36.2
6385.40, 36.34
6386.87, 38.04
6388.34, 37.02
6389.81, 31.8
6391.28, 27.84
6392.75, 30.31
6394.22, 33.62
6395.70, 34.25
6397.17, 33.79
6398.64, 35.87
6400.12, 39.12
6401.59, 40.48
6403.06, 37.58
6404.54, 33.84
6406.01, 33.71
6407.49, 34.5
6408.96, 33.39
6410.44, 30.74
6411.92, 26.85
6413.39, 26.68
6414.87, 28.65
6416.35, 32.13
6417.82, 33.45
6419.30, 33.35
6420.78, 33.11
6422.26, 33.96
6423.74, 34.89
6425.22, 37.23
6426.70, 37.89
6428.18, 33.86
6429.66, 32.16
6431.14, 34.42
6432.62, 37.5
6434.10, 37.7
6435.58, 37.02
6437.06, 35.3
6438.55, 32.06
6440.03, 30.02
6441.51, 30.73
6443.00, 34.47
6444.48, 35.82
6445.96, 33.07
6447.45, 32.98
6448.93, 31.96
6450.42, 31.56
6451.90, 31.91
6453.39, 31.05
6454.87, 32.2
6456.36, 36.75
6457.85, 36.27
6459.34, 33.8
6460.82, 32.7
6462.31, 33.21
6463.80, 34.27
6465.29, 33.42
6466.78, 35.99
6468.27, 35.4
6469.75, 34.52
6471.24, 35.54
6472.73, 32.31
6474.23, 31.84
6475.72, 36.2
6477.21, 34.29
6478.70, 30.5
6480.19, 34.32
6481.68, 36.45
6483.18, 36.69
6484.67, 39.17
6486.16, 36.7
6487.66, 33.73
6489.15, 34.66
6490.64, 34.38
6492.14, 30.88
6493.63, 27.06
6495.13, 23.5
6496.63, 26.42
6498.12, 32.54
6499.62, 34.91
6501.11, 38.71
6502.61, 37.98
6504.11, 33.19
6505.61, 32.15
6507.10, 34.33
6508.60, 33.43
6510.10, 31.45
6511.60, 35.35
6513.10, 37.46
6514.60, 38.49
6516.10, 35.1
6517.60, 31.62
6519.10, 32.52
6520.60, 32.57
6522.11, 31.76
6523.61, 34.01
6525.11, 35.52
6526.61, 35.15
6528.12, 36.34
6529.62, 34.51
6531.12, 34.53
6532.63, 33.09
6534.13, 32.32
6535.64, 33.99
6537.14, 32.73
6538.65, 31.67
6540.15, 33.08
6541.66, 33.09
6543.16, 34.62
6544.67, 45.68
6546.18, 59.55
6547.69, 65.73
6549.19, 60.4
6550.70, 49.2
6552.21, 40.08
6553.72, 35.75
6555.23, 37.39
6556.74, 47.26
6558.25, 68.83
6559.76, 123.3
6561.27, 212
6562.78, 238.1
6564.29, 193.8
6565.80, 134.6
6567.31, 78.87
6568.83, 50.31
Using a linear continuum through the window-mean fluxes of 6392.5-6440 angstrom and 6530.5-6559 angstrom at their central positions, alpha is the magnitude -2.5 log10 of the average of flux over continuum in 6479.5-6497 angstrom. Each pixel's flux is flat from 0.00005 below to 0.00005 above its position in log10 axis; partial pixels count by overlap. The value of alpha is 0.18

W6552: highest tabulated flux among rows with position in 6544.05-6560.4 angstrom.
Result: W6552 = 123.3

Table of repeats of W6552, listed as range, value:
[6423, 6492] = 39.17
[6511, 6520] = 38.49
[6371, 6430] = 40.48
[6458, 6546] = 45.68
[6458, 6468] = 35.99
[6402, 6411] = 37.58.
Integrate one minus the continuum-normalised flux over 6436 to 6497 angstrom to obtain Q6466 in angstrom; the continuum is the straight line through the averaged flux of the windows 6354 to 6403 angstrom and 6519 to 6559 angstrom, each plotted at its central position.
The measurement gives 7.2 angstrom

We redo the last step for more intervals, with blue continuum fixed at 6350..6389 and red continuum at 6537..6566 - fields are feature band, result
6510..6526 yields 8.2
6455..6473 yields 7.2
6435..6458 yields 8.7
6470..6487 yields 7.3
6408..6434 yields 7.8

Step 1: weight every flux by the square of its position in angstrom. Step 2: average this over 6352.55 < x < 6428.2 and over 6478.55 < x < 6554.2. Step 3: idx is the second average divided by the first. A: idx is 1.10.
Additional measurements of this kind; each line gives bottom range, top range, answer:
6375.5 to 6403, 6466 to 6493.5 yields 1.03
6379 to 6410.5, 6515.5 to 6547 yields 1.07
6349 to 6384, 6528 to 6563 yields 1.79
